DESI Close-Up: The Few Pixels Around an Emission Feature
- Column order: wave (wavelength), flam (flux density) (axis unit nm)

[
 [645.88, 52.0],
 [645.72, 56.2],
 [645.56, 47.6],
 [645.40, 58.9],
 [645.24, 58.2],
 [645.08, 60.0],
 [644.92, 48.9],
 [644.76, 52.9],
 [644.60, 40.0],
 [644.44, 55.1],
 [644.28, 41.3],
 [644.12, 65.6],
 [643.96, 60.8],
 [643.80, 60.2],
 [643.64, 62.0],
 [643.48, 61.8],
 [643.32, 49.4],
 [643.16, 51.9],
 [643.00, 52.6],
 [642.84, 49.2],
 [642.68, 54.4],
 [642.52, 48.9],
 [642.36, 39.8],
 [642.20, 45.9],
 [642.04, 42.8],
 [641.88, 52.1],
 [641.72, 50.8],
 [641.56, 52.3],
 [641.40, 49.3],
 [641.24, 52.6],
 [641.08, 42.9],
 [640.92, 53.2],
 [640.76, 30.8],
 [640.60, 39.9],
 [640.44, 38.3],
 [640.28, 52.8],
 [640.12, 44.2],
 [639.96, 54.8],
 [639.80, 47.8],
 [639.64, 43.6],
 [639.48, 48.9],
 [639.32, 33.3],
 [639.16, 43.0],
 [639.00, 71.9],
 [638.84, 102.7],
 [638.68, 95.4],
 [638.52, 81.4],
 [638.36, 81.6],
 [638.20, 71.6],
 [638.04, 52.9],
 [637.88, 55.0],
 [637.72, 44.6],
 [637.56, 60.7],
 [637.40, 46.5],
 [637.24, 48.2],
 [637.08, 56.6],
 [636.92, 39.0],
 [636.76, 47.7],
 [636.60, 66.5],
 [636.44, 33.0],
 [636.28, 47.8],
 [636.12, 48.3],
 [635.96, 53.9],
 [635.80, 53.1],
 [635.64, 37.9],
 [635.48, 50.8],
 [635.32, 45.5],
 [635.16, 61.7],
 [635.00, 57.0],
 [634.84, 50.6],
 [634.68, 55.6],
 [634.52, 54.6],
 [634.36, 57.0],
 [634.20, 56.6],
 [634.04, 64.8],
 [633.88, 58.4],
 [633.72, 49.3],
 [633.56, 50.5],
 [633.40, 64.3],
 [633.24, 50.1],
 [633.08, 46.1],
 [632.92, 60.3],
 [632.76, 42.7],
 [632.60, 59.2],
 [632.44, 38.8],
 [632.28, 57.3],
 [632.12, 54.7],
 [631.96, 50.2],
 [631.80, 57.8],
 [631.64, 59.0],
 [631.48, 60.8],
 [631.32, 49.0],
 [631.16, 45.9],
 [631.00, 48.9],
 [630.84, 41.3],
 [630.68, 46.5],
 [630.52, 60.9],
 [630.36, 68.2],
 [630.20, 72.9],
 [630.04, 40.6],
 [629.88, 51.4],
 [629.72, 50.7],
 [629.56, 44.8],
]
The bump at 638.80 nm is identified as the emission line H-beta 4861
